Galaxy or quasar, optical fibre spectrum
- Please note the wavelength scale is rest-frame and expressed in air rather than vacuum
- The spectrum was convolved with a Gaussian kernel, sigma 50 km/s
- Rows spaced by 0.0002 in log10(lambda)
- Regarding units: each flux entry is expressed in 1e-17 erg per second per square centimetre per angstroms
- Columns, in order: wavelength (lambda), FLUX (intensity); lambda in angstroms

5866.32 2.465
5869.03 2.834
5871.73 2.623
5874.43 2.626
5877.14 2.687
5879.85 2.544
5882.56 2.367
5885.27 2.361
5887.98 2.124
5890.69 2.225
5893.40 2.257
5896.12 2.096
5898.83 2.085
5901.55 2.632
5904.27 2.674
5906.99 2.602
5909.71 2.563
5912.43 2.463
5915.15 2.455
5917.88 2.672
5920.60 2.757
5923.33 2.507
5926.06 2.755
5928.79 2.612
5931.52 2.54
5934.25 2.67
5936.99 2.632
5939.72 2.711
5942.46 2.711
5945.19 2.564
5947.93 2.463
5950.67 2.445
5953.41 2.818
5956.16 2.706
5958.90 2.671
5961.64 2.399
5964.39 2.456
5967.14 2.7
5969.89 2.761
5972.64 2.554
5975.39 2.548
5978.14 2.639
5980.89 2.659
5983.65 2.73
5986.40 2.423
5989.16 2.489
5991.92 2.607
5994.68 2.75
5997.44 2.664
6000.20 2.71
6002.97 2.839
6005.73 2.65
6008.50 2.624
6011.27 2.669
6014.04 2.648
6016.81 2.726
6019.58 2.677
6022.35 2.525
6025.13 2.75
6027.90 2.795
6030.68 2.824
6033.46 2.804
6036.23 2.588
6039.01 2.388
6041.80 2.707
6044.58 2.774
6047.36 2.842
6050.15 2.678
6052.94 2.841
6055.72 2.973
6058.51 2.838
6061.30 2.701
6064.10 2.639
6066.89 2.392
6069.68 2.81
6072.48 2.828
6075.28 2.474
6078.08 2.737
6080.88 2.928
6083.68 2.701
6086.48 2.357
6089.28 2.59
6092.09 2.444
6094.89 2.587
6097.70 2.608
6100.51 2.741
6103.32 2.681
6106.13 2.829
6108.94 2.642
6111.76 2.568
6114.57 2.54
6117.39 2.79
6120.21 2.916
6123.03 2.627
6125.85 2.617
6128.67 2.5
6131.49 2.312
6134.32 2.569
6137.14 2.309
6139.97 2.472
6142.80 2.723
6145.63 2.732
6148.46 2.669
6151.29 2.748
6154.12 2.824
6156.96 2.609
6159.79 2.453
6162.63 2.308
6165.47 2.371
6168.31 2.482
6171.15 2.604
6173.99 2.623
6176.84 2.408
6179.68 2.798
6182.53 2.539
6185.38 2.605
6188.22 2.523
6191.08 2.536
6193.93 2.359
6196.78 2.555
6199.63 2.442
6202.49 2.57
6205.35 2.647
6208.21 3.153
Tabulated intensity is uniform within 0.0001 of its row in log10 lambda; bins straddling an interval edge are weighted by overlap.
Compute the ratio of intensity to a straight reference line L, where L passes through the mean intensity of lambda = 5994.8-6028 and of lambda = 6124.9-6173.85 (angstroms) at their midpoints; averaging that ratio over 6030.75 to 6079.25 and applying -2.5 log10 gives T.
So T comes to -0.03 mag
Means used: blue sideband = 2.69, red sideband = 2.55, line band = 2.71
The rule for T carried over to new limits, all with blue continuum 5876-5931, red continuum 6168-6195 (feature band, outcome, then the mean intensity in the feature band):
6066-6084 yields -0.075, 2.7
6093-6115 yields -0.050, 2.65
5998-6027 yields -0.075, 2.68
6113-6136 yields -0.029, 2.61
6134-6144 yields 0.014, 2.51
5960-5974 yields -0.036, 2.58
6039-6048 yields -0.081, 2.71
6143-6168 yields -0.019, 2.59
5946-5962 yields -0.046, 2.59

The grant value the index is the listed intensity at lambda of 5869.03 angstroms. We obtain 2.834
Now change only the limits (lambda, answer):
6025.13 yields 2.75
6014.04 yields 2.648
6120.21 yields 2.916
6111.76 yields 2.568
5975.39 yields 2.548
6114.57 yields 2.54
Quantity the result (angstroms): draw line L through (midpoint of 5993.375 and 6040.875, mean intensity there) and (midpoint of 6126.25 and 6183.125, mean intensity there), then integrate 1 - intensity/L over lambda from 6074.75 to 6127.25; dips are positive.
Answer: -1.0 angstroms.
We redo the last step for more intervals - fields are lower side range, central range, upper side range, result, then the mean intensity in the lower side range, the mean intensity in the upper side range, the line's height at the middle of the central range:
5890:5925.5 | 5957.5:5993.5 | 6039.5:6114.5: -0.45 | 2.47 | 2.68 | 2.56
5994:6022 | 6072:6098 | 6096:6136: 0.31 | 2.69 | 2.64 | 2.65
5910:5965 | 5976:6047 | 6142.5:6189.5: -1.94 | 2.6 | 2.59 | 2.6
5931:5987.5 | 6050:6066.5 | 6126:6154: -1.09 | 2.61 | 2.57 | 2.59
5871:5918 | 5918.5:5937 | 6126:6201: -1.42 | 2.44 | 2.54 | 2.45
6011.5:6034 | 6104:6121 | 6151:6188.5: -0.56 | 2.71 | 2.56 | 2.62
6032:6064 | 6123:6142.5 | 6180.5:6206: 0.95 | 2.74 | 2.53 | 2.62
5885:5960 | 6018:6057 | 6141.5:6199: -2.70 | 2.53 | 2.57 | 2.55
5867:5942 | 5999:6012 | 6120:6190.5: -0.81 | 2.52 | 2.57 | 2.54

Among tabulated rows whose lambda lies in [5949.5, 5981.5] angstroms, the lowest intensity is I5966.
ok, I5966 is 2.399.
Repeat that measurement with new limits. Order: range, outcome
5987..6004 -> 2.489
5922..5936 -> 2.507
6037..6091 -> 2.357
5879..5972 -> 2.085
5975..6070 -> 2.388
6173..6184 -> 2.408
